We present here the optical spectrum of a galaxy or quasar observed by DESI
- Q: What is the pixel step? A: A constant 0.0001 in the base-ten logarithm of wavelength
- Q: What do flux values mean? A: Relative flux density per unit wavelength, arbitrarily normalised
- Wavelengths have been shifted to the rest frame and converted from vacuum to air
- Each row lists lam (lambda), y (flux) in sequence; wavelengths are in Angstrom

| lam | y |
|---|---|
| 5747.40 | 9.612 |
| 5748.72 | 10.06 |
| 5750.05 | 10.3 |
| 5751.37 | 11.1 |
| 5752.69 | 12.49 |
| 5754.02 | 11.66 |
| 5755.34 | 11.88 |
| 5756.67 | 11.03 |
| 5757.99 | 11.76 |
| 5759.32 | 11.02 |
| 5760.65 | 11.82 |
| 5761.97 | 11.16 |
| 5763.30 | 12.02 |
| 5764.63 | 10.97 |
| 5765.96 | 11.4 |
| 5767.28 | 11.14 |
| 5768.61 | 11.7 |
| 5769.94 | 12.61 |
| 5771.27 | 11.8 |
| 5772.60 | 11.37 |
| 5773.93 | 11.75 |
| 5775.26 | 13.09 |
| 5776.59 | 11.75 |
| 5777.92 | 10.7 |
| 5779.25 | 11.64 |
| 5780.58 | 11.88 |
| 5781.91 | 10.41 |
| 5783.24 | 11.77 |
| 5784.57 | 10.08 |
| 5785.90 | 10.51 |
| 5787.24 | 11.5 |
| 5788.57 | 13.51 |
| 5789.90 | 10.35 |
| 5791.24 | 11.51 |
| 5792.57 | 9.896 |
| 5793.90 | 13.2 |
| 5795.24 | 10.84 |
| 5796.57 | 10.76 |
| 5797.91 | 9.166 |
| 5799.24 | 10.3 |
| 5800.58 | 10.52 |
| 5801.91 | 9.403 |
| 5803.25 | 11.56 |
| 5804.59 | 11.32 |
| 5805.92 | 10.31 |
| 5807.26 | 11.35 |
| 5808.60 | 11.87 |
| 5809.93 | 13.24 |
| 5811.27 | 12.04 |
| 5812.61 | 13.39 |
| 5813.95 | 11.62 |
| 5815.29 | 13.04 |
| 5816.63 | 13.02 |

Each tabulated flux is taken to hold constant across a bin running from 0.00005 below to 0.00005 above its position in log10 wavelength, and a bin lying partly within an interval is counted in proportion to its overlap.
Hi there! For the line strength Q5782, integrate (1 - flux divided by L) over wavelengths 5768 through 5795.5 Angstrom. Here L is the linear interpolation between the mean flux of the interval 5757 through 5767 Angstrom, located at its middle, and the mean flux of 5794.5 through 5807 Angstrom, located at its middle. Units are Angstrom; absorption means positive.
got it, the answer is -1.43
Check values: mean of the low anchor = 11.4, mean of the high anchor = 10.5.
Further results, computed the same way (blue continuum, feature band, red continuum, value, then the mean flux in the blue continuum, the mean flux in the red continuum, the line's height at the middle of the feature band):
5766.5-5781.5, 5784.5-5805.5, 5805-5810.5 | 1.40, 11.7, 11.7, 11.7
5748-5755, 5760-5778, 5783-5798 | -0.88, 11.2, 11.1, 11.1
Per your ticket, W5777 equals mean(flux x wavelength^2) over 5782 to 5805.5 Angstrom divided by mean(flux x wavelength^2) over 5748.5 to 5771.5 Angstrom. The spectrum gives 1.0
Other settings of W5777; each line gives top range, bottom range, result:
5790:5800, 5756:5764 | 0.95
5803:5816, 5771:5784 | 1.04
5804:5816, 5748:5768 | 1.08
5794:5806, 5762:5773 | 0.92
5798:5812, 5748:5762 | 1.00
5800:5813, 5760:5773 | 1.00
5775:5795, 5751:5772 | 0.99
